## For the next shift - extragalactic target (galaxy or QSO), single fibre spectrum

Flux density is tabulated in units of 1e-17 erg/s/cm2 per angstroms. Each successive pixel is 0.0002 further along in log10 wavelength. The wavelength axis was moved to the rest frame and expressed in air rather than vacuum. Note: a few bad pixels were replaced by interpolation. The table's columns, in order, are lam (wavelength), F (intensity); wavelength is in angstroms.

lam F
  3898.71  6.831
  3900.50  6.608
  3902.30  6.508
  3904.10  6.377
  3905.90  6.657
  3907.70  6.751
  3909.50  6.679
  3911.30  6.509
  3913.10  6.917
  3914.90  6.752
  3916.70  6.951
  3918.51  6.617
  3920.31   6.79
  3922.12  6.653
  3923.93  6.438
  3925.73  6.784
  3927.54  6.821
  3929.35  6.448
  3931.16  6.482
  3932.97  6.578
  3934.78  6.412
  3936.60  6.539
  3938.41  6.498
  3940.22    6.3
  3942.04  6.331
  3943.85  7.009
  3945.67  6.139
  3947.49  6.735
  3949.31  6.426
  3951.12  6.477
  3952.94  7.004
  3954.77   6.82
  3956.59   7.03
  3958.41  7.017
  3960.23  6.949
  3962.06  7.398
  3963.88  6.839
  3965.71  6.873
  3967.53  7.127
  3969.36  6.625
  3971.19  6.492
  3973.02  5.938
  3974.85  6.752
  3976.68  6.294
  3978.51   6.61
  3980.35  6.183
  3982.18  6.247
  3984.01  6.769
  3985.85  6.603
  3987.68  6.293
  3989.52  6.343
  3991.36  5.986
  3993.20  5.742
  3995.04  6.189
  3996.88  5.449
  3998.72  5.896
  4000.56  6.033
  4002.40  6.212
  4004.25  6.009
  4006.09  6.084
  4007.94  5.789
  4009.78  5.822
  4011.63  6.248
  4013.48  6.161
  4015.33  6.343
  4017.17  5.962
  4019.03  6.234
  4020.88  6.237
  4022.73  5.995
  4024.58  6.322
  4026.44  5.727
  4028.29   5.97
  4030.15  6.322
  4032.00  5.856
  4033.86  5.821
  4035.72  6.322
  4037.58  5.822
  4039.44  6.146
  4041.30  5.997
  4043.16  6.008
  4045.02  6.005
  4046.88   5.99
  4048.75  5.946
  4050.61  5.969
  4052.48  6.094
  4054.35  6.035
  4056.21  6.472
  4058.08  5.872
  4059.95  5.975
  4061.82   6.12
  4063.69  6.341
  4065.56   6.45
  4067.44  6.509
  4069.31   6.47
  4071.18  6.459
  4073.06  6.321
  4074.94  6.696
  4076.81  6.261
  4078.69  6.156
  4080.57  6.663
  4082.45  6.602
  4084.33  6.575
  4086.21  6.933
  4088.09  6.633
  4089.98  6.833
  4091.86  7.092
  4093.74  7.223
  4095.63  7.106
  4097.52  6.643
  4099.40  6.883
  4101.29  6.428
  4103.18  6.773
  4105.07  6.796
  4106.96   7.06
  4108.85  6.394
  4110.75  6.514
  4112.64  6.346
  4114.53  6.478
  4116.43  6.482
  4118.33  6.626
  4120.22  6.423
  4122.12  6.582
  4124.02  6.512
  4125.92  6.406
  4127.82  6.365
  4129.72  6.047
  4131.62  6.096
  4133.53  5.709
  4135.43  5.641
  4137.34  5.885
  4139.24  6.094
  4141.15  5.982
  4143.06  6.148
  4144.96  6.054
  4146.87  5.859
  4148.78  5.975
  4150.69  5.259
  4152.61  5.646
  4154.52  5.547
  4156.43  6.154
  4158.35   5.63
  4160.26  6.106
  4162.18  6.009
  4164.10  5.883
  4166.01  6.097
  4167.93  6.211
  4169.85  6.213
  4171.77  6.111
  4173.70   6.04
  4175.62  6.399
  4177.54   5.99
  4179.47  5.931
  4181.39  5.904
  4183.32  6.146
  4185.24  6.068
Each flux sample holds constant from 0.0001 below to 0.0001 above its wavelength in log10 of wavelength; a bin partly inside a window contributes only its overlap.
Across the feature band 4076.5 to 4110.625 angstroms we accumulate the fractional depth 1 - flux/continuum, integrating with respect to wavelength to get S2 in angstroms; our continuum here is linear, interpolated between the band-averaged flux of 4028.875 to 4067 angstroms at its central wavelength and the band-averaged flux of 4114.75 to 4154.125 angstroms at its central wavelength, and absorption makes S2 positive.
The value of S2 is -3.6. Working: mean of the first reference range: 6.08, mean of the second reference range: 6.09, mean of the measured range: 6.73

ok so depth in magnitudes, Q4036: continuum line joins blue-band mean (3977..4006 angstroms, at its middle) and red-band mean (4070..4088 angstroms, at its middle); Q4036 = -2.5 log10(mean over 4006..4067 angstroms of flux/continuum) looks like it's 0.05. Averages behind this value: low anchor 6.17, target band 6.08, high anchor 6.52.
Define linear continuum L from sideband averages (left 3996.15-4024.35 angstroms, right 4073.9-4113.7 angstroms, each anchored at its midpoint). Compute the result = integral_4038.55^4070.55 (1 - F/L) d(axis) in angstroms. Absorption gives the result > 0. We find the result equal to 1.2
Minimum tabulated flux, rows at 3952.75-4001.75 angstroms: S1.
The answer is 5.449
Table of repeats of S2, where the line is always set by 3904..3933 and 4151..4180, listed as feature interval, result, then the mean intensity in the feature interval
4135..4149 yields 0.19 angstroms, 5.97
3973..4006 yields 1.38 angstroms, 6.2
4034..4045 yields 0.51 angstroms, 6.04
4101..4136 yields -1.71 angstroms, 6.41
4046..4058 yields 0.43 angstroms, 6.07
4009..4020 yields 0.46 angstroms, 6.13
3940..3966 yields -0.76 angstroms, 6.77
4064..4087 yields -0.99 angstroms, 6.5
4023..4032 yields 0.44 angstroms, 6.06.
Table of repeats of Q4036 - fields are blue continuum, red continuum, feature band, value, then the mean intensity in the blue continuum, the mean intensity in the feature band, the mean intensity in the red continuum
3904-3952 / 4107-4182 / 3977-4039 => 0.053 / 6.6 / 6.11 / 6.11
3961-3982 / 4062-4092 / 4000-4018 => 0.091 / 6.63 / 6.07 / 6.54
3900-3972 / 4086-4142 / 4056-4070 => 0.049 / 6.68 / 6.26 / 6.49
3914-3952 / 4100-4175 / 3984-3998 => 0.058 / 6.58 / 6.13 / 6.17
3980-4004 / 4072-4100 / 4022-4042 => 0.062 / 6.14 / 6.03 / 6.71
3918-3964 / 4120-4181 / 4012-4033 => 0.055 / 6.67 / 6.11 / 6.02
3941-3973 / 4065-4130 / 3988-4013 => 0.122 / 6.76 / 5.99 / 6.6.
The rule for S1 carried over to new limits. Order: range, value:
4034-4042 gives 5.822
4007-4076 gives 5.727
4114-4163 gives 5.259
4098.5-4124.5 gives 6.346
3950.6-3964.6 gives 6.477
